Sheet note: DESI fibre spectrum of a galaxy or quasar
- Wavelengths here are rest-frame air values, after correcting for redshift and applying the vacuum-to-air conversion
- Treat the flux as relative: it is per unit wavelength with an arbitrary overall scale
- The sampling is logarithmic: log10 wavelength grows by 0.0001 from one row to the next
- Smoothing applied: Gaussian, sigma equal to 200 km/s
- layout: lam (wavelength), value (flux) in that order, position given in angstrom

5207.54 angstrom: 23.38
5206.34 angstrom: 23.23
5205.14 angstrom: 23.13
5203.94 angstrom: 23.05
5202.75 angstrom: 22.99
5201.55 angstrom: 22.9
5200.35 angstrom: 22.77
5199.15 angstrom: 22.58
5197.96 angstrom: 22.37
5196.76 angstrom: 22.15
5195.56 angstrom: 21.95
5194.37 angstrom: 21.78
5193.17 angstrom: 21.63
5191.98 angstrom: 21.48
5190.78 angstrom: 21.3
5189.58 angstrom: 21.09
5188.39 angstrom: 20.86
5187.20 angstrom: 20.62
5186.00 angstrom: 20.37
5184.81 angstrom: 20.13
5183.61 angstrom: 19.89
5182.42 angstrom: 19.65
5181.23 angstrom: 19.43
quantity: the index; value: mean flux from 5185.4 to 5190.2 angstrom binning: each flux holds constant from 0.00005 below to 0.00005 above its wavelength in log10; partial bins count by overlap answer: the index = 20.7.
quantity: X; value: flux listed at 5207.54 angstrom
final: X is 23.38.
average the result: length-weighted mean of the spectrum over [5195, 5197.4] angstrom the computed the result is 22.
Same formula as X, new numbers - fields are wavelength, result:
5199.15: 22.58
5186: 20.37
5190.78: 21.3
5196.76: 22.15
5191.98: 21.48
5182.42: 19.65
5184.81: 20.13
